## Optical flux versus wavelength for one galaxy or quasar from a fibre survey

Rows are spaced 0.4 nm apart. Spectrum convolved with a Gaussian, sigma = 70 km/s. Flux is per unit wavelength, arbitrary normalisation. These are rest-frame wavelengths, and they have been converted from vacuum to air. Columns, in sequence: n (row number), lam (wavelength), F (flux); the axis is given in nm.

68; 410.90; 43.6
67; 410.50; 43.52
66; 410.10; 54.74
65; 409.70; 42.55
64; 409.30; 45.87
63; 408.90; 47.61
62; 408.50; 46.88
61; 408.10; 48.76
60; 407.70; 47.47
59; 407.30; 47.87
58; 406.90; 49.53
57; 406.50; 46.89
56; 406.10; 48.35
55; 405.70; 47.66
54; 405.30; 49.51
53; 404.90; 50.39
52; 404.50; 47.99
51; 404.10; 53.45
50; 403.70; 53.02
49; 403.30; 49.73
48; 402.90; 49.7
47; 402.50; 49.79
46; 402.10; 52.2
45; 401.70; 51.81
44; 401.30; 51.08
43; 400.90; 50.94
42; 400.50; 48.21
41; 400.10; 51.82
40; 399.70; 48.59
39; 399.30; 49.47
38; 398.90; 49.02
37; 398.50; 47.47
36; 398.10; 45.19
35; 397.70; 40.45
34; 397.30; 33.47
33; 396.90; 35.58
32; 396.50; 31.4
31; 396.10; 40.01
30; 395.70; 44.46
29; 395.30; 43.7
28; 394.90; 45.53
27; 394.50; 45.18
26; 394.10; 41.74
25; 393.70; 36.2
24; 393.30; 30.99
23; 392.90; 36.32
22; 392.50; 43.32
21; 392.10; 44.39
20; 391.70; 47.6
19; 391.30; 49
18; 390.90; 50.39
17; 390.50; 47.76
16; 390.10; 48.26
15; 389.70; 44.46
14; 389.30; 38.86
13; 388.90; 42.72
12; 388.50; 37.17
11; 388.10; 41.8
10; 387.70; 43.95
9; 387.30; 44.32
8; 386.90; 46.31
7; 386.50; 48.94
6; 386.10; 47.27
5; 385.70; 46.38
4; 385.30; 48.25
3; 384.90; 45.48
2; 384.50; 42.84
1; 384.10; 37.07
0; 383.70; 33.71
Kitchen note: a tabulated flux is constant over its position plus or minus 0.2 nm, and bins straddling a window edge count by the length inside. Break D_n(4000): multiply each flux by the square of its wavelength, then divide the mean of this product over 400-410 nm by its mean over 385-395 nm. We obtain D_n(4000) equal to 1.2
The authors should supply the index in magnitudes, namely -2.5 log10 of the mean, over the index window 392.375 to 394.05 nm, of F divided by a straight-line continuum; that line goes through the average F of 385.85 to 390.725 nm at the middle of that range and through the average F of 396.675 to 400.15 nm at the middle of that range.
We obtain 0.199 mag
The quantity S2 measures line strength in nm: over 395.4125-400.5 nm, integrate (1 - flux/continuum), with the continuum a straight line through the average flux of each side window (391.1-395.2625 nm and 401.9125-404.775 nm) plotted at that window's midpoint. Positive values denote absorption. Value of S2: 0.33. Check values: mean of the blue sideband 42.1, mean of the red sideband 50.8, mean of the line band 43.3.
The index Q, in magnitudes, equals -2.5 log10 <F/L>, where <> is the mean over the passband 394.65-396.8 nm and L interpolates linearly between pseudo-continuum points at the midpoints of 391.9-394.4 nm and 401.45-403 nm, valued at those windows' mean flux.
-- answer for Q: 0.039 mag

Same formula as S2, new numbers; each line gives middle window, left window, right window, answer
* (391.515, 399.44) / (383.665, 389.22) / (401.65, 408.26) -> 0.849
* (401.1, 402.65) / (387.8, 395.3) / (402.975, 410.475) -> -0.147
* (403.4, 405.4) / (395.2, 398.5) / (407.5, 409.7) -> -0.298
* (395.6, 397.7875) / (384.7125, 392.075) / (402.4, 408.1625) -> 0.474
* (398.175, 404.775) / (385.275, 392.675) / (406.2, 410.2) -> -0.472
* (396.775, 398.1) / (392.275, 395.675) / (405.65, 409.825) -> 0.139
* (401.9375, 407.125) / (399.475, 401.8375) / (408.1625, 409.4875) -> -0.113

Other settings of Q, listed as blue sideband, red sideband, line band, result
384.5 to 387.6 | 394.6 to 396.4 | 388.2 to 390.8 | 0.040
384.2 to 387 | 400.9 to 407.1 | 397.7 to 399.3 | 0.052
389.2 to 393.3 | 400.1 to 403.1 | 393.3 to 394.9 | 0.148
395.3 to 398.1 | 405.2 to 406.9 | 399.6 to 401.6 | -0.181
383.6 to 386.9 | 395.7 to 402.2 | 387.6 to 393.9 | 0.049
